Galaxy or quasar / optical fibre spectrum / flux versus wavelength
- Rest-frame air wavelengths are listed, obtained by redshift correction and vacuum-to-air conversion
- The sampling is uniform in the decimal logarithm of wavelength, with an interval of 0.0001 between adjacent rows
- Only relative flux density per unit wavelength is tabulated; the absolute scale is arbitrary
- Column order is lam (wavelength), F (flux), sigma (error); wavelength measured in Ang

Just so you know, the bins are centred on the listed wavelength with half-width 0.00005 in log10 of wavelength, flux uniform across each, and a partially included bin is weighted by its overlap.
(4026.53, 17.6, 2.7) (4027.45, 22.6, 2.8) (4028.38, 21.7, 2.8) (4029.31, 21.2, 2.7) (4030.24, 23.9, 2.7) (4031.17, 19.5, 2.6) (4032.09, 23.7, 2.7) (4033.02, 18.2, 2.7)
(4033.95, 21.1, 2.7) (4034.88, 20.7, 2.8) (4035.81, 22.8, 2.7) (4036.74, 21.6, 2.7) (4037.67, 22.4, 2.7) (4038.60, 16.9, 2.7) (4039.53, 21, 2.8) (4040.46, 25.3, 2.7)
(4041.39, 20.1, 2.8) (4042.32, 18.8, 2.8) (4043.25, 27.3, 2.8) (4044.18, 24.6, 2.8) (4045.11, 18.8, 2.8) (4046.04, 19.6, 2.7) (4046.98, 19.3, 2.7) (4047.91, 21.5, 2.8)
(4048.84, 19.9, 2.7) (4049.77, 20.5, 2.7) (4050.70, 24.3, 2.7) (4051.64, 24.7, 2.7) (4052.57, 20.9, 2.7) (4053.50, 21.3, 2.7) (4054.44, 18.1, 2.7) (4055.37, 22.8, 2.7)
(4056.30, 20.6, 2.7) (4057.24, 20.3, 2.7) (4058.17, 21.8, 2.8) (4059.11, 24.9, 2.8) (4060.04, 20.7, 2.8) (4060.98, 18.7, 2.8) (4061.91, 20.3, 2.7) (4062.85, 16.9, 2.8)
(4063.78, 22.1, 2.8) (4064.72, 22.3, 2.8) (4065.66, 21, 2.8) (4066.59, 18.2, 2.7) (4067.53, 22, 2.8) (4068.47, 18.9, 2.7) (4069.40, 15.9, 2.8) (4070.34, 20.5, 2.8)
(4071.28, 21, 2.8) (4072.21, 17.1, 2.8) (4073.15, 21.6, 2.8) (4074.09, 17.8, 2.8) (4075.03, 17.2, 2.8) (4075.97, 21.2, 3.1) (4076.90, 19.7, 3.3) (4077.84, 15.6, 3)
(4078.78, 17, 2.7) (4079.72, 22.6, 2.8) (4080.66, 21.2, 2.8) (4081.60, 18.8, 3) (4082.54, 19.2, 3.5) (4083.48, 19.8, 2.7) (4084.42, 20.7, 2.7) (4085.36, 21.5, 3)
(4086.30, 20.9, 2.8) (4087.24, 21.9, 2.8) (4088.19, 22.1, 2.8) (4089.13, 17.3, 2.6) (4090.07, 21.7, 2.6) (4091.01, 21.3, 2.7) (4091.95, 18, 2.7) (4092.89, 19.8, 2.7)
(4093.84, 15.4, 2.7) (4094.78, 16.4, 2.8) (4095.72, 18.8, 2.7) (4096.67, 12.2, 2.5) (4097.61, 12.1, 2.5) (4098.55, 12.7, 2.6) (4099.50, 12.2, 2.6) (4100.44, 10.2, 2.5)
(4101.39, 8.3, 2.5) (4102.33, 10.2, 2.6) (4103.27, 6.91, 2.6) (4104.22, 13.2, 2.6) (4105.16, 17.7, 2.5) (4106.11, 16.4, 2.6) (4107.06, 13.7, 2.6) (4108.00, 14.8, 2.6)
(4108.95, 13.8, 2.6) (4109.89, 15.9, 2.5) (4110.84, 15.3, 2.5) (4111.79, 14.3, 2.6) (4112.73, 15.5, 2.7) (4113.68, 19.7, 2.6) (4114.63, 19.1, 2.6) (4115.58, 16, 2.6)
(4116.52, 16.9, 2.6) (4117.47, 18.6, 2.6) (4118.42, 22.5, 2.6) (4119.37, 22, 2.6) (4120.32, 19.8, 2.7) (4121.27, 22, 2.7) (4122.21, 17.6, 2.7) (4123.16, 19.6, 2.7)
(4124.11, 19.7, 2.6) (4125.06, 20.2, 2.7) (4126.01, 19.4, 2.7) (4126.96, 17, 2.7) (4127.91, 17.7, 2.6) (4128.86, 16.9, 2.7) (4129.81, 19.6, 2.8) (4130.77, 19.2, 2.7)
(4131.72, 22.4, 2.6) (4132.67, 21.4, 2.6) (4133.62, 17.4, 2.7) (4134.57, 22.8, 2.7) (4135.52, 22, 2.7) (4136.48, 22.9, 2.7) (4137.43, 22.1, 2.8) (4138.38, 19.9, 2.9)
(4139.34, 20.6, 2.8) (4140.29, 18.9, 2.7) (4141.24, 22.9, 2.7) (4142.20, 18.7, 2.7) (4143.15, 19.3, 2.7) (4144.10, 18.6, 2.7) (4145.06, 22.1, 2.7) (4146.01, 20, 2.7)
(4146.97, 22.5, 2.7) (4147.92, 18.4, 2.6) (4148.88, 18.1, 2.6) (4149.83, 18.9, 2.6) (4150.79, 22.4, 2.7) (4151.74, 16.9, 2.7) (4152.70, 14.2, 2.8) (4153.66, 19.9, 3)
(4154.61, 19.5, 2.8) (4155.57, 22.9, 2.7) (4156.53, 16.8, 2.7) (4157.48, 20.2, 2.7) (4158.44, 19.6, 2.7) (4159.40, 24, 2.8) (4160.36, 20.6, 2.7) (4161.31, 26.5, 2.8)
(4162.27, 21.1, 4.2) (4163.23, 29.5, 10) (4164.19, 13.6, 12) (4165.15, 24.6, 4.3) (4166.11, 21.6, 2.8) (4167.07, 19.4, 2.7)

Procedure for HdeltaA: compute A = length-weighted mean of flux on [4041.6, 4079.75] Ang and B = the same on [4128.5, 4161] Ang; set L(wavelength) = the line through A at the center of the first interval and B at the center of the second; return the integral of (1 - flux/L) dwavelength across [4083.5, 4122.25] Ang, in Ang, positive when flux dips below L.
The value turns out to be 6.7 Ang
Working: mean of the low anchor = 20.4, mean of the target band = 16.7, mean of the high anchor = 20.1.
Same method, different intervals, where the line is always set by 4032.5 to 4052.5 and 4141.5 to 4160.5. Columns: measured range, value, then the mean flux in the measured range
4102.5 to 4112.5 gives 3.1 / 14.1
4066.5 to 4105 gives 6.0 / 17.5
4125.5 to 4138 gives 0.0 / 20.1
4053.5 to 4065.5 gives 0.2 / 20.8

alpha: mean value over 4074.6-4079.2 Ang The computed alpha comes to 18.2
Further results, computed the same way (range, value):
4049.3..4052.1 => 23.1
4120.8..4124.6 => 19.8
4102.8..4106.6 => 13.5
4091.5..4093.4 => 18.8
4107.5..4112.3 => 14.8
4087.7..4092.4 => 20.1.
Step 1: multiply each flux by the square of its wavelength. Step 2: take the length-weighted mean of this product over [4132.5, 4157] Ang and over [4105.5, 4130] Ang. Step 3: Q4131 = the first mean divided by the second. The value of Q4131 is 1.1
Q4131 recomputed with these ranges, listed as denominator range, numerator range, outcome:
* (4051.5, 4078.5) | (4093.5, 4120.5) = 0.77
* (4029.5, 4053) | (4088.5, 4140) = 0.84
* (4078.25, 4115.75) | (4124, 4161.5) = 1.23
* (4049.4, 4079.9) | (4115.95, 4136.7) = 1.01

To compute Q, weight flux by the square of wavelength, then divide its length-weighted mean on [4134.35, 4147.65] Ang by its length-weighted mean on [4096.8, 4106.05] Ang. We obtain 1.81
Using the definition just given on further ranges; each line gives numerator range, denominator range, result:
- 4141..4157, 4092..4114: 1.40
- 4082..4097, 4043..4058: 0.91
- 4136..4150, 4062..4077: 1.07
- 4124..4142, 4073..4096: 1.06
